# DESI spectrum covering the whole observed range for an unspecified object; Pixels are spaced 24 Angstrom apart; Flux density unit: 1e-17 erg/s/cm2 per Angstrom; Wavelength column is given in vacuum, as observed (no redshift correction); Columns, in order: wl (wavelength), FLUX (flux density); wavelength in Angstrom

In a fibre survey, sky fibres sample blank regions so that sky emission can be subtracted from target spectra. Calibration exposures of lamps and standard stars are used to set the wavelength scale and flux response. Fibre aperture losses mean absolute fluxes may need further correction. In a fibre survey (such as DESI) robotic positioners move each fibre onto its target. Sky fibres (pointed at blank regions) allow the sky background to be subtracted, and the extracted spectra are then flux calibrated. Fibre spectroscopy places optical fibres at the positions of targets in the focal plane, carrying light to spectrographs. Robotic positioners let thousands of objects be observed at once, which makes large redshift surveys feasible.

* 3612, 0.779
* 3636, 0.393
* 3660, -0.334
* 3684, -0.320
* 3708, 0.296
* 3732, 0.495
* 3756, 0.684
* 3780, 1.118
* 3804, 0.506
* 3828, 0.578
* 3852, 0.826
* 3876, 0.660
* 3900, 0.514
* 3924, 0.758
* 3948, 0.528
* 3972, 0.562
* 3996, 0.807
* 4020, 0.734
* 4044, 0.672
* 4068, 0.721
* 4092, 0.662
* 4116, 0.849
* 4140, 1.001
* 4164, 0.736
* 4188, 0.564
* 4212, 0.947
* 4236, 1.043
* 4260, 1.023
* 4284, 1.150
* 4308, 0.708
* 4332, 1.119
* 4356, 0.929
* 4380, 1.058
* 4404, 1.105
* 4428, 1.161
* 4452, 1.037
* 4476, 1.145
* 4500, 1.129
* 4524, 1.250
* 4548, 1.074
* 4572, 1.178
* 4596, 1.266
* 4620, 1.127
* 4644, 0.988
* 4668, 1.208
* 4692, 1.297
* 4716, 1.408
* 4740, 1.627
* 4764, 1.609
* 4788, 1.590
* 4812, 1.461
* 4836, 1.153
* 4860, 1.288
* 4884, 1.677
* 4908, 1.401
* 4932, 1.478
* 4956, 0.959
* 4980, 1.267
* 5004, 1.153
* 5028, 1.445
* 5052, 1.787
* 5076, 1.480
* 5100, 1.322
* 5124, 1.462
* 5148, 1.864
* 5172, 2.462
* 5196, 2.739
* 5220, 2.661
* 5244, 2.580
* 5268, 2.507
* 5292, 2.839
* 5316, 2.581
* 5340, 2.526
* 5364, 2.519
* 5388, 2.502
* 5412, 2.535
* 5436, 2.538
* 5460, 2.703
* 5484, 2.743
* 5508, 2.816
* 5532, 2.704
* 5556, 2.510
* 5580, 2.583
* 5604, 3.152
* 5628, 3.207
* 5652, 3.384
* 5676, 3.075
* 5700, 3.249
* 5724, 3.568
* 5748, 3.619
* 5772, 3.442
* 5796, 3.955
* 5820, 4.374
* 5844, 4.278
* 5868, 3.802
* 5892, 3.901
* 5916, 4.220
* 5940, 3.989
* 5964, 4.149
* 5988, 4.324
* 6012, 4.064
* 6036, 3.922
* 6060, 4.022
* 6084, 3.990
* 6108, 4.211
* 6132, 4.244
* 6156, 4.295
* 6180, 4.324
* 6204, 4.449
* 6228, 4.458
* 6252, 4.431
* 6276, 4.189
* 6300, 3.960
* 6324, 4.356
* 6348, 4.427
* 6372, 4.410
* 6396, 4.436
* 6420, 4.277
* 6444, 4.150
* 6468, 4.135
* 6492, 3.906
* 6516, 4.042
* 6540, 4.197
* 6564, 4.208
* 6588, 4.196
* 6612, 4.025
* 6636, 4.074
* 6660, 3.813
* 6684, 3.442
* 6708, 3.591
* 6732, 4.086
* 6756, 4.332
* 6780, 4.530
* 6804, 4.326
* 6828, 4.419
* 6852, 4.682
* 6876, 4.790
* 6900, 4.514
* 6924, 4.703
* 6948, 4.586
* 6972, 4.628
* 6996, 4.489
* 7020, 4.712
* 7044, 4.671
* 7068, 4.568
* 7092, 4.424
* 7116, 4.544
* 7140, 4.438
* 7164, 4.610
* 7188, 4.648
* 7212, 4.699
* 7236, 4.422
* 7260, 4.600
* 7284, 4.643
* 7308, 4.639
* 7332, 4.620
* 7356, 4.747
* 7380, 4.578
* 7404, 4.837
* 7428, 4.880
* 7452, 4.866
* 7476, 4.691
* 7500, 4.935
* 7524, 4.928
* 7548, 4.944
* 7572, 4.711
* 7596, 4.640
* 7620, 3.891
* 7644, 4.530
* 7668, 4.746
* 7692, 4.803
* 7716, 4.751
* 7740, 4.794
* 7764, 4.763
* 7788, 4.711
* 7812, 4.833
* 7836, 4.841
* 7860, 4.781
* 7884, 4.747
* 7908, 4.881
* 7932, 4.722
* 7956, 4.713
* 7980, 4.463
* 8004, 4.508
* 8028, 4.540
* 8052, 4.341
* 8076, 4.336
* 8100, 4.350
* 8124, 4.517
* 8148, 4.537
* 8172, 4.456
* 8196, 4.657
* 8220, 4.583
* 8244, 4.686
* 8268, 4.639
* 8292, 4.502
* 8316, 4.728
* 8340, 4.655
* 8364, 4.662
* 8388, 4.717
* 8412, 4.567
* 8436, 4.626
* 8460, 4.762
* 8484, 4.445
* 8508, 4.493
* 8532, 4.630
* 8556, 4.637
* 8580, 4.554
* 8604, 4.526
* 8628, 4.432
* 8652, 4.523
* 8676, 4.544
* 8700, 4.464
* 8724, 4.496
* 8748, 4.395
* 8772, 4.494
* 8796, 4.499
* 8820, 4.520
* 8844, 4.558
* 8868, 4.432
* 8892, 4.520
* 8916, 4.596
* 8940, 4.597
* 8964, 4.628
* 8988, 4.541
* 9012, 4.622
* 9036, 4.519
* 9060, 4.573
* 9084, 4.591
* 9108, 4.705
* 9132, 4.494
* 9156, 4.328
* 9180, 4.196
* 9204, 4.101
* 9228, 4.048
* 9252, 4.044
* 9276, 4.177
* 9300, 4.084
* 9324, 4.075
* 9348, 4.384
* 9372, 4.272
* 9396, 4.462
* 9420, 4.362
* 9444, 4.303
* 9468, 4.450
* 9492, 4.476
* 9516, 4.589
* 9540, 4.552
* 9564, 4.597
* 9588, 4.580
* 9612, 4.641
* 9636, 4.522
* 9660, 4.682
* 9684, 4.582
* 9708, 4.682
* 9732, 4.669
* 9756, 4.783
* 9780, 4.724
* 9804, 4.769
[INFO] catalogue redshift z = 0.29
